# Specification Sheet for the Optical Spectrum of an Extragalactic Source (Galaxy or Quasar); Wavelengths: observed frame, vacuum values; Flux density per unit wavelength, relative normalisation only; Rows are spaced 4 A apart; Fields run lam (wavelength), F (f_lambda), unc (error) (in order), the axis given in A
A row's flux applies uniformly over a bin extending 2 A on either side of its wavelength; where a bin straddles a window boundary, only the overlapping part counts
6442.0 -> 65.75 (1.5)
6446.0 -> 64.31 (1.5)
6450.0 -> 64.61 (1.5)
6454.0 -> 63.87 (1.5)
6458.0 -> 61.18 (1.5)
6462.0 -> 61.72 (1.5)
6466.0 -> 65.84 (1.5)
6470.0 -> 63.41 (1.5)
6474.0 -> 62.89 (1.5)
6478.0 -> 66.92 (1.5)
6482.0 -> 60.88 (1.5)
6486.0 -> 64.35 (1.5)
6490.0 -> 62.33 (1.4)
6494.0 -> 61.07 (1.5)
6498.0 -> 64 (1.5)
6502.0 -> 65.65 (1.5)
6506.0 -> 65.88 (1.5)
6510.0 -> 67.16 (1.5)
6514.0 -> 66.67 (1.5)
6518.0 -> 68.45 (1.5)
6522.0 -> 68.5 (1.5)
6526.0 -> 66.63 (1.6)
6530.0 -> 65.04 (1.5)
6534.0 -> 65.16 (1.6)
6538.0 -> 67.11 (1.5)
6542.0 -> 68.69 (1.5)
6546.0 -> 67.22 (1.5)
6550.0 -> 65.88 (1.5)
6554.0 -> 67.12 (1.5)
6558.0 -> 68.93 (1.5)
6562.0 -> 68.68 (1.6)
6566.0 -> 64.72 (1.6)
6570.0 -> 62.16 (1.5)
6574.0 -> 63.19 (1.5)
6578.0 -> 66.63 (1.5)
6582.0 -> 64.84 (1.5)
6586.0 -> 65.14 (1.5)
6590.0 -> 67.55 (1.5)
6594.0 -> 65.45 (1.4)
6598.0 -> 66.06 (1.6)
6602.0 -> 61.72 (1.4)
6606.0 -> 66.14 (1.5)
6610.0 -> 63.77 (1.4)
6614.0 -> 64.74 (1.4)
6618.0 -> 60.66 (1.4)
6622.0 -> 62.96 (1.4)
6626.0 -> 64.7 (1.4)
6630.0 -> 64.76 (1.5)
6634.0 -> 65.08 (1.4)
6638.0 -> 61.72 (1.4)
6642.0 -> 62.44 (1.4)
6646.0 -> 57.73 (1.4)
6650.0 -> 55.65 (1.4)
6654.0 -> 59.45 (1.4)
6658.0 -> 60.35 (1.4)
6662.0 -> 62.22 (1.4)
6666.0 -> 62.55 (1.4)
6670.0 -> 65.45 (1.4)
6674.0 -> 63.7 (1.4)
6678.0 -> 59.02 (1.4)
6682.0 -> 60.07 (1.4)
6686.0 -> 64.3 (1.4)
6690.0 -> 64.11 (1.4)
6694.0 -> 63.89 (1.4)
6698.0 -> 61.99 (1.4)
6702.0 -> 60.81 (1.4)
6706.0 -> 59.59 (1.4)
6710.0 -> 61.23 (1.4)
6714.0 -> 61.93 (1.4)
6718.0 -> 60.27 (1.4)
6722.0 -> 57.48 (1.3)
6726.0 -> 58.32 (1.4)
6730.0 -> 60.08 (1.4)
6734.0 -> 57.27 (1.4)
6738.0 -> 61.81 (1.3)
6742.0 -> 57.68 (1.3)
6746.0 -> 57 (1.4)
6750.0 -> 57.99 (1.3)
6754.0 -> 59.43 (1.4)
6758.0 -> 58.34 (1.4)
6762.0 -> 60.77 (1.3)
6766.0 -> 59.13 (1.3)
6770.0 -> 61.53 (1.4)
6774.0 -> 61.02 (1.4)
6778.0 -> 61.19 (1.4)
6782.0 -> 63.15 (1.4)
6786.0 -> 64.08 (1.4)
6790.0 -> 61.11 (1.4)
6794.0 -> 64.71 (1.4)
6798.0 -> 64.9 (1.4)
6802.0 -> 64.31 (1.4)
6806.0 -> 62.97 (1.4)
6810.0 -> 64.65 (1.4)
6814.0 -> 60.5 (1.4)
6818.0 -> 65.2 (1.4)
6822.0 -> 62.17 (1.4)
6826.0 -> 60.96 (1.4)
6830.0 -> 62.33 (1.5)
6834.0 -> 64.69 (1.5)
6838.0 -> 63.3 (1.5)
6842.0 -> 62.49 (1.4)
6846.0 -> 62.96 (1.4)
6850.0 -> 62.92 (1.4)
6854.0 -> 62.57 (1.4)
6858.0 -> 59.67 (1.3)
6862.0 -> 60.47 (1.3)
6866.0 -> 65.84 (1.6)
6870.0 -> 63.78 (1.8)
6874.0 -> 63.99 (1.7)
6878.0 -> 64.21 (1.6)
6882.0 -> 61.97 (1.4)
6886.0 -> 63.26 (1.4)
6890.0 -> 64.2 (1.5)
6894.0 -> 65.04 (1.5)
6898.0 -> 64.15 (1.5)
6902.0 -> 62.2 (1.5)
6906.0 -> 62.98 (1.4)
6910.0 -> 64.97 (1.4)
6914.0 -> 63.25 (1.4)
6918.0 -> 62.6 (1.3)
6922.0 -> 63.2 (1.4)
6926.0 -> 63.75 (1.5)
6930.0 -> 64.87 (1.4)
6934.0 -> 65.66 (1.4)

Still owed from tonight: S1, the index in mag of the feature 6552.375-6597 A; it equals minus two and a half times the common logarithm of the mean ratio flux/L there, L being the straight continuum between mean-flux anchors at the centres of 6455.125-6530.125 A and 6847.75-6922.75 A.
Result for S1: -0.03 mag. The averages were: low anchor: 64.6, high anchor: 63.2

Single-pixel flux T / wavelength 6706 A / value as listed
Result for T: 59.59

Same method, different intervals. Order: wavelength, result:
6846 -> 62.96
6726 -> 58.32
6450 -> 64.61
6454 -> 63.87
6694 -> 63.89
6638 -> 61.72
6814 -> 60.5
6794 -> 64.71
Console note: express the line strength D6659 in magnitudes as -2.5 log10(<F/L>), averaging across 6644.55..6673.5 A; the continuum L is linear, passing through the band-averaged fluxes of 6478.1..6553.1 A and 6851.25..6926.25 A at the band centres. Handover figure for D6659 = 0.070 mag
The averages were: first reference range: 65.6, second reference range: 63.3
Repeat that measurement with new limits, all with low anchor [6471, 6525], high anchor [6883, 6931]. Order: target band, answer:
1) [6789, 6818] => 0.008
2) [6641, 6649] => 0.092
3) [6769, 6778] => 0.049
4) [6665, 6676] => 0.007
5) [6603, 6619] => 0.012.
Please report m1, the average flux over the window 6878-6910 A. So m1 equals 63.5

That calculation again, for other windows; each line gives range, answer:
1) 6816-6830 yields 62.7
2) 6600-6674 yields 62.4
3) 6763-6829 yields 62.6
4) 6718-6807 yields 60.6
